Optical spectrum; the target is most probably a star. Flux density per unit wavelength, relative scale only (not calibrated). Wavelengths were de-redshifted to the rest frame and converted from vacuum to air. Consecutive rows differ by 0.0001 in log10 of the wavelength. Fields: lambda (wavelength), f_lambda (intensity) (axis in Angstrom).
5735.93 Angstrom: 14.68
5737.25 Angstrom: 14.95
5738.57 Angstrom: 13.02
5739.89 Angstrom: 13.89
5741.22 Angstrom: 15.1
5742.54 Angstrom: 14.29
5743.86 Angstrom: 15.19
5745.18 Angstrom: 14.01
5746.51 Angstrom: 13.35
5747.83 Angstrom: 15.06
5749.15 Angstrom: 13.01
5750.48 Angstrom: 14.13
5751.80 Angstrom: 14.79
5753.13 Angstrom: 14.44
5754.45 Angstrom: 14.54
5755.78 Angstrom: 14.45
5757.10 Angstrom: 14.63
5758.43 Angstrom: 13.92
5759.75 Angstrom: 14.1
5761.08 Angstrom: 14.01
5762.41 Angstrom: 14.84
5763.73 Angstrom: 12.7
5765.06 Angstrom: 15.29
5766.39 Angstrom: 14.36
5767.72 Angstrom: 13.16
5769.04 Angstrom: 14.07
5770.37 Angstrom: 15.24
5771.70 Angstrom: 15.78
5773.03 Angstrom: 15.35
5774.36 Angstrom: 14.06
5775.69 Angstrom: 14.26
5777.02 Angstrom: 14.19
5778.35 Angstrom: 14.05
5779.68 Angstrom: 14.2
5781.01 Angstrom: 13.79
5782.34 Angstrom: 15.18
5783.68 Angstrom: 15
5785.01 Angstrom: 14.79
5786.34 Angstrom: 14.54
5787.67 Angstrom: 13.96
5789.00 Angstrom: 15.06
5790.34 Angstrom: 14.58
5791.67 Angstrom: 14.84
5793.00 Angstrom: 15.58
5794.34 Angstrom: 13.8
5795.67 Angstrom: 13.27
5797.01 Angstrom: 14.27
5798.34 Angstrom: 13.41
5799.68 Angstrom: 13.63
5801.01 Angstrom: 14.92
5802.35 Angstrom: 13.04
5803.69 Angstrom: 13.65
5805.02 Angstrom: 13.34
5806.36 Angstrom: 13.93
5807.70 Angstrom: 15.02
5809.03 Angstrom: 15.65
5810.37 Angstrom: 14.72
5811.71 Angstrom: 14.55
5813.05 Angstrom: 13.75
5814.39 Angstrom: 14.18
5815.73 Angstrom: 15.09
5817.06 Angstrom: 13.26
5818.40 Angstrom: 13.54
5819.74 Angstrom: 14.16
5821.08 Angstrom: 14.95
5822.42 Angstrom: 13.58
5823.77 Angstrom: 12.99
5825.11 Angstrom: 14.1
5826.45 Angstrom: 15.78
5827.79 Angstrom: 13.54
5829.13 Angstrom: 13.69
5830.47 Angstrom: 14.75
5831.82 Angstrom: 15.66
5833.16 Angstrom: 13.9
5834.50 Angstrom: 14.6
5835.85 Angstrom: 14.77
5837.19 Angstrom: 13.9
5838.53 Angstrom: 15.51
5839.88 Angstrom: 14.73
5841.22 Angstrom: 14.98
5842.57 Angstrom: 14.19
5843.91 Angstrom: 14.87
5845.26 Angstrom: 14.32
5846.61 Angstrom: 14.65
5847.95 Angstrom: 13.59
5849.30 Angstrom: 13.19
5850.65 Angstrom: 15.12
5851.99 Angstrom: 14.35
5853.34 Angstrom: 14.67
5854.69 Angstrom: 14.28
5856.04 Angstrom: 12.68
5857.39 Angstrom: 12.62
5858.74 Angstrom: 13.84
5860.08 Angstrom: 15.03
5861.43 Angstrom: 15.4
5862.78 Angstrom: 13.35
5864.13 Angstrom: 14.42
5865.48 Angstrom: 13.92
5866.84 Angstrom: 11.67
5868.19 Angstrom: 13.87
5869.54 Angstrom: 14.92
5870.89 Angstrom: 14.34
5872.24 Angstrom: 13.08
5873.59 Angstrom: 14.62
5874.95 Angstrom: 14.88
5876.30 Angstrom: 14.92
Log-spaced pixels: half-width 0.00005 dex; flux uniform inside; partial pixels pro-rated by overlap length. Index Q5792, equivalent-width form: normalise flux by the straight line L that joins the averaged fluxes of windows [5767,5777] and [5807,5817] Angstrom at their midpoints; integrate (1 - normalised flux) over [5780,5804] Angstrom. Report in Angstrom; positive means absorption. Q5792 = 0.5 Angstrom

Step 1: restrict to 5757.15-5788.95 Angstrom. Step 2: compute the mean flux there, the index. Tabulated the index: 14.4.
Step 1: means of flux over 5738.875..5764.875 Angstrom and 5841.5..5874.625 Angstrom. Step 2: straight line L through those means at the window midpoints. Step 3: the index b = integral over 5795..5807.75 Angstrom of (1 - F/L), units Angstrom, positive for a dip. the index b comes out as 0.3 Angstrom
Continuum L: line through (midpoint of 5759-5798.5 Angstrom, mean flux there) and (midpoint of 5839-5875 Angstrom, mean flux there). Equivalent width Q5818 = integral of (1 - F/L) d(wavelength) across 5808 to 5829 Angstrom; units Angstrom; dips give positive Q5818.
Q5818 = 0.0 Angstrom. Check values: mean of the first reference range 14.4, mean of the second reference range 14.1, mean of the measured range 14.3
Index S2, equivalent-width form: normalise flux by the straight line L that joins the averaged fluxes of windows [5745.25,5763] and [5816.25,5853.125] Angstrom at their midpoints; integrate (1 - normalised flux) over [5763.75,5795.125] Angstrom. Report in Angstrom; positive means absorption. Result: -0.6 Angstrom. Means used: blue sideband 14.2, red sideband 14.3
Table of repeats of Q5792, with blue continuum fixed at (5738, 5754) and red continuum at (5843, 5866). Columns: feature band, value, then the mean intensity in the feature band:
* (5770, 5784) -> -0.4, 14.6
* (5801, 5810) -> 0.0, 14.2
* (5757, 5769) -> 0.1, 14.1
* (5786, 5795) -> -0.3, 14.6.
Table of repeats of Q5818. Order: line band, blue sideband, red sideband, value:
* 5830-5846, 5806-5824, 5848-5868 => -0.7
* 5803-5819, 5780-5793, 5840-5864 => 0.3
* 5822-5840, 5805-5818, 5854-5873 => -0.3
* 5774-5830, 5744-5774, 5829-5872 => 0.2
